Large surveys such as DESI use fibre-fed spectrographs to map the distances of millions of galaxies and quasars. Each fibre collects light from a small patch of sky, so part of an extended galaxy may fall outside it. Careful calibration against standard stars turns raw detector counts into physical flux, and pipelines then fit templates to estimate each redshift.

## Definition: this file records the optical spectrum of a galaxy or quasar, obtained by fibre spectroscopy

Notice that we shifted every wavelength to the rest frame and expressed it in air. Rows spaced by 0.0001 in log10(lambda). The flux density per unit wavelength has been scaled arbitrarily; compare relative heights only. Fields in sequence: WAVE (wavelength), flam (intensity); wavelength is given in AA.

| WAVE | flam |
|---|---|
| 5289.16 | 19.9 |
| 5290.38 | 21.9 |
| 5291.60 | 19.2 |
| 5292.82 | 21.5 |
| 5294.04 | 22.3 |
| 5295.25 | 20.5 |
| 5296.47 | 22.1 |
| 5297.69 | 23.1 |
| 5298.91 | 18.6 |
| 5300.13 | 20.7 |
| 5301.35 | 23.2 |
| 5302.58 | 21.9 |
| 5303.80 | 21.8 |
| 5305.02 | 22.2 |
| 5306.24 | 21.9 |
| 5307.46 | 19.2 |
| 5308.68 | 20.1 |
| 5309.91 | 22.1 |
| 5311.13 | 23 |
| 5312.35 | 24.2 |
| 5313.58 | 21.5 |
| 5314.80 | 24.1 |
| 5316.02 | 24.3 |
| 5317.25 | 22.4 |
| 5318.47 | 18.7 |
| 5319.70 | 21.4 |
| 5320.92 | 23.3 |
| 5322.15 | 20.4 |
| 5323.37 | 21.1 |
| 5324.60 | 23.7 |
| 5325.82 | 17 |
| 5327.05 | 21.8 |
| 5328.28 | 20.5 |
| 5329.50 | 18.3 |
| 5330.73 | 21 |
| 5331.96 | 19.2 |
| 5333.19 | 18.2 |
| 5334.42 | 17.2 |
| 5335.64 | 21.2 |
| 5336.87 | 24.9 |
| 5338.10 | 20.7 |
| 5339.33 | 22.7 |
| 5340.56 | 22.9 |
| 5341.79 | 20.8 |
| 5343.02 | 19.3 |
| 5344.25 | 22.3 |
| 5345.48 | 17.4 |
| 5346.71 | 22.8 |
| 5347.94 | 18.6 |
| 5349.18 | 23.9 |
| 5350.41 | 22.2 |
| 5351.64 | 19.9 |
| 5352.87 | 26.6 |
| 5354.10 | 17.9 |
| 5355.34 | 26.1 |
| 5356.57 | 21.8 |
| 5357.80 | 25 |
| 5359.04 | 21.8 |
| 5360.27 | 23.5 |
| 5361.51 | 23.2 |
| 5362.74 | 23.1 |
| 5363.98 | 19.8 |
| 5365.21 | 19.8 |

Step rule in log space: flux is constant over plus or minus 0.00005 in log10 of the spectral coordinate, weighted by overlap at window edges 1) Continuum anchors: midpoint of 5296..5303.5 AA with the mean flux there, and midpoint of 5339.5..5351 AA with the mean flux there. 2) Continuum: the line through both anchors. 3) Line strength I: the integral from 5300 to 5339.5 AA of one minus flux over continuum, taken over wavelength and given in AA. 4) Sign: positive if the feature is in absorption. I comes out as 0.16 AA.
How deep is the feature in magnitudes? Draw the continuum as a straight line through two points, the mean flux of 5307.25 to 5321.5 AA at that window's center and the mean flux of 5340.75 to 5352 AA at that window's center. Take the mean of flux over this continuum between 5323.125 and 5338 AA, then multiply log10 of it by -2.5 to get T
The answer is 0.06 mag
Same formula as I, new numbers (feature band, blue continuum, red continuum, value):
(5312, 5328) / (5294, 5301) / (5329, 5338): -1.0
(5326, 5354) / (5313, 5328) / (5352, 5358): 2.0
